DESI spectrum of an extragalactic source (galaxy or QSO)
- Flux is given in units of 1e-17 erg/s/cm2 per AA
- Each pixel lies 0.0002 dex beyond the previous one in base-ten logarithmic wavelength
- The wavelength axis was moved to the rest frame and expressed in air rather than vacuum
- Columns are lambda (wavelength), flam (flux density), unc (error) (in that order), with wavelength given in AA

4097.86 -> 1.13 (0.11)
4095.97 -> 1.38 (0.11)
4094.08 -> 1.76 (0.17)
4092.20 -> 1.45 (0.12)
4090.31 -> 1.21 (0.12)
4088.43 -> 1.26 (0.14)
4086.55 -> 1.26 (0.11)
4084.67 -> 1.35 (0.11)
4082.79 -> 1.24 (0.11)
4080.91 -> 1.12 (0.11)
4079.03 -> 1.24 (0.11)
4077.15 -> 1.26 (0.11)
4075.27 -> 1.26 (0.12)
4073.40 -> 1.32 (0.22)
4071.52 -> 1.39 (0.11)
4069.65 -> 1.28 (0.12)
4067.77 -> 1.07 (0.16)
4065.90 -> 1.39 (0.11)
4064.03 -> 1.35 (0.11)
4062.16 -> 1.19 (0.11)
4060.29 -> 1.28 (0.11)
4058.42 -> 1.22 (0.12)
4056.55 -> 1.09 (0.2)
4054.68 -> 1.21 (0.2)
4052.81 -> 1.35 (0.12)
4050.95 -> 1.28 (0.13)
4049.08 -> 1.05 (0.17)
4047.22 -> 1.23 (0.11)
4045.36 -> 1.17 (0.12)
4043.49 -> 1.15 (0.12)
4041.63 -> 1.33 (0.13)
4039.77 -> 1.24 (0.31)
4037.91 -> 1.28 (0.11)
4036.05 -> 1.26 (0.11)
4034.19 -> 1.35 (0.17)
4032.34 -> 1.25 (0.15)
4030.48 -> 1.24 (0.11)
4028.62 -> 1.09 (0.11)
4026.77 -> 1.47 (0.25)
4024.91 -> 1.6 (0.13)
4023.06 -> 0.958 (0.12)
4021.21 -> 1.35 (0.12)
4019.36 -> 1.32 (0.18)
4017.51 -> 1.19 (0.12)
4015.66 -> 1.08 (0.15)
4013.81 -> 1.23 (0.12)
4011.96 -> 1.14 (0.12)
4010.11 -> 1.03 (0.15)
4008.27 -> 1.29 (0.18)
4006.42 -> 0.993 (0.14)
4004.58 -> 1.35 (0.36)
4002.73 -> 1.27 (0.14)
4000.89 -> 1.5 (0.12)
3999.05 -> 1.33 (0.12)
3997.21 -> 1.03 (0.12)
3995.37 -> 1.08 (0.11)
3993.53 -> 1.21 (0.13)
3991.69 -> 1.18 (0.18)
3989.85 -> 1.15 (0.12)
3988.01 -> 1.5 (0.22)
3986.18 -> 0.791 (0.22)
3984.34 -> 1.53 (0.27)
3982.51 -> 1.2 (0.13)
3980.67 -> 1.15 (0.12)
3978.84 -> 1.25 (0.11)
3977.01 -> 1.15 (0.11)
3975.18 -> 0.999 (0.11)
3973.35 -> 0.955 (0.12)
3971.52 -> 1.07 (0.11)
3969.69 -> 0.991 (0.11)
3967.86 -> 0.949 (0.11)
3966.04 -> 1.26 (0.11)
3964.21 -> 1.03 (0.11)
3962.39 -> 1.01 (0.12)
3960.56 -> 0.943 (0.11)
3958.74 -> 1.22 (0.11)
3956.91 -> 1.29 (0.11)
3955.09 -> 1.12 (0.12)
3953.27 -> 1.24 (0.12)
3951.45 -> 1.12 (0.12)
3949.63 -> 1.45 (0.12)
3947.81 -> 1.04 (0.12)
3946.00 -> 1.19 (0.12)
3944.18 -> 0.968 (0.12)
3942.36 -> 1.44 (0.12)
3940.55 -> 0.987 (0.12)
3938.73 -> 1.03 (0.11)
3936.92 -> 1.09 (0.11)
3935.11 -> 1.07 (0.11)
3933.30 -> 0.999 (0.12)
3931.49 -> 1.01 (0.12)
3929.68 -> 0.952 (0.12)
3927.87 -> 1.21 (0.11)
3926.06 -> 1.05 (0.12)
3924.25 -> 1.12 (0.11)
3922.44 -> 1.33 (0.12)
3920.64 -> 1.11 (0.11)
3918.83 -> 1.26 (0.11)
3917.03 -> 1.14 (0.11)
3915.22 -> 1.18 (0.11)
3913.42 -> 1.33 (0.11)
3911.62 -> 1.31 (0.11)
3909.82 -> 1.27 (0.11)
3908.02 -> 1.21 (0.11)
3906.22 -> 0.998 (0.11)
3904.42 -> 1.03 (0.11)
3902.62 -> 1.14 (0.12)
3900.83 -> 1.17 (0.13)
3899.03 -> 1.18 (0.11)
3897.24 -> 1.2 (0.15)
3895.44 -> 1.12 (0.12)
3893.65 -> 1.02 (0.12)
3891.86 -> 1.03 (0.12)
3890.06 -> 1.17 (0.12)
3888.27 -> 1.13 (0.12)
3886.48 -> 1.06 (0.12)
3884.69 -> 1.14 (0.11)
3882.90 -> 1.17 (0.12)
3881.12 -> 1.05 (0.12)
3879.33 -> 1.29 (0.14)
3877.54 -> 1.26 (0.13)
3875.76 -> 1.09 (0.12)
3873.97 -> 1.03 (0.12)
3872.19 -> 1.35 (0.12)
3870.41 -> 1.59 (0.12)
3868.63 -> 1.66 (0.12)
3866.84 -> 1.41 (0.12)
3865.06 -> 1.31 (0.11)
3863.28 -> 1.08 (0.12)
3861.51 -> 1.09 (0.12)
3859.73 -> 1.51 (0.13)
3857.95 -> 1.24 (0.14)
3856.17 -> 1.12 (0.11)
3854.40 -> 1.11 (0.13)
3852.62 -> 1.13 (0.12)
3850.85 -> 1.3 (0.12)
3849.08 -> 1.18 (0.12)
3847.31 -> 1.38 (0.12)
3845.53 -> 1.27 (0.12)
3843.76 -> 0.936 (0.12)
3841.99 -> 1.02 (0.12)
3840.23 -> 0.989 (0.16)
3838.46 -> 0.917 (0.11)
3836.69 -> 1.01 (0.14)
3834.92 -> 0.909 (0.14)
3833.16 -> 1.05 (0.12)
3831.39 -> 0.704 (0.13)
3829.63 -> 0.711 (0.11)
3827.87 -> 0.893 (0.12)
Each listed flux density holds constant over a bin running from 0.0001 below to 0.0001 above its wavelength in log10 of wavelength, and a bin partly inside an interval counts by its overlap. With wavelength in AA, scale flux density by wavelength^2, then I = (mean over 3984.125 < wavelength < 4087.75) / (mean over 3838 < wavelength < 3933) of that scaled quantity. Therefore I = 1.13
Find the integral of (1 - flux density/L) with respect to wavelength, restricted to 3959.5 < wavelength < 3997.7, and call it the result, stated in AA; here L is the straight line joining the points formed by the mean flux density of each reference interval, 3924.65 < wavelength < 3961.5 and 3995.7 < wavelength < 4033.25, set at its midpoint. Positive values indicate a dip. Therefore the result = 2.0 AA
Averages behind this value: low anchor 1.12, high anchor 1.23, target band 1.12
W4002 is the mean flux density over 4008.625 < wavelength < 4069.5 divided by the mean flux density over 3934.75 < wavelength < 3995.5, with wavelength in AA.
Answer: 1.1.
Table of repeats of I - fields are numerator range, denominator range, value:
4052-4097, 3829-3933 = 1.23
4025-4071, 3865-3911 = 1.14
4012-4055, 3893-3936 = 1.16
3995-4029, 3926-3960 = 1.13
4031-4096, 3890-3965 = 1.20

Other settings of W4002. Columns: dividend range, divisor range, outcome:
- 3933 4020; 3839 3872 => 0.93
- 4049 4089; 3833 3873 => 1.04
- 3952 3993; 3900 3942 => 1.00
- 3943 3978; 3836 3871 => 0.91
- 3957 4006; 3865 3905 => 0.97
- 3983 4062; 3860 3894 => 1.01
